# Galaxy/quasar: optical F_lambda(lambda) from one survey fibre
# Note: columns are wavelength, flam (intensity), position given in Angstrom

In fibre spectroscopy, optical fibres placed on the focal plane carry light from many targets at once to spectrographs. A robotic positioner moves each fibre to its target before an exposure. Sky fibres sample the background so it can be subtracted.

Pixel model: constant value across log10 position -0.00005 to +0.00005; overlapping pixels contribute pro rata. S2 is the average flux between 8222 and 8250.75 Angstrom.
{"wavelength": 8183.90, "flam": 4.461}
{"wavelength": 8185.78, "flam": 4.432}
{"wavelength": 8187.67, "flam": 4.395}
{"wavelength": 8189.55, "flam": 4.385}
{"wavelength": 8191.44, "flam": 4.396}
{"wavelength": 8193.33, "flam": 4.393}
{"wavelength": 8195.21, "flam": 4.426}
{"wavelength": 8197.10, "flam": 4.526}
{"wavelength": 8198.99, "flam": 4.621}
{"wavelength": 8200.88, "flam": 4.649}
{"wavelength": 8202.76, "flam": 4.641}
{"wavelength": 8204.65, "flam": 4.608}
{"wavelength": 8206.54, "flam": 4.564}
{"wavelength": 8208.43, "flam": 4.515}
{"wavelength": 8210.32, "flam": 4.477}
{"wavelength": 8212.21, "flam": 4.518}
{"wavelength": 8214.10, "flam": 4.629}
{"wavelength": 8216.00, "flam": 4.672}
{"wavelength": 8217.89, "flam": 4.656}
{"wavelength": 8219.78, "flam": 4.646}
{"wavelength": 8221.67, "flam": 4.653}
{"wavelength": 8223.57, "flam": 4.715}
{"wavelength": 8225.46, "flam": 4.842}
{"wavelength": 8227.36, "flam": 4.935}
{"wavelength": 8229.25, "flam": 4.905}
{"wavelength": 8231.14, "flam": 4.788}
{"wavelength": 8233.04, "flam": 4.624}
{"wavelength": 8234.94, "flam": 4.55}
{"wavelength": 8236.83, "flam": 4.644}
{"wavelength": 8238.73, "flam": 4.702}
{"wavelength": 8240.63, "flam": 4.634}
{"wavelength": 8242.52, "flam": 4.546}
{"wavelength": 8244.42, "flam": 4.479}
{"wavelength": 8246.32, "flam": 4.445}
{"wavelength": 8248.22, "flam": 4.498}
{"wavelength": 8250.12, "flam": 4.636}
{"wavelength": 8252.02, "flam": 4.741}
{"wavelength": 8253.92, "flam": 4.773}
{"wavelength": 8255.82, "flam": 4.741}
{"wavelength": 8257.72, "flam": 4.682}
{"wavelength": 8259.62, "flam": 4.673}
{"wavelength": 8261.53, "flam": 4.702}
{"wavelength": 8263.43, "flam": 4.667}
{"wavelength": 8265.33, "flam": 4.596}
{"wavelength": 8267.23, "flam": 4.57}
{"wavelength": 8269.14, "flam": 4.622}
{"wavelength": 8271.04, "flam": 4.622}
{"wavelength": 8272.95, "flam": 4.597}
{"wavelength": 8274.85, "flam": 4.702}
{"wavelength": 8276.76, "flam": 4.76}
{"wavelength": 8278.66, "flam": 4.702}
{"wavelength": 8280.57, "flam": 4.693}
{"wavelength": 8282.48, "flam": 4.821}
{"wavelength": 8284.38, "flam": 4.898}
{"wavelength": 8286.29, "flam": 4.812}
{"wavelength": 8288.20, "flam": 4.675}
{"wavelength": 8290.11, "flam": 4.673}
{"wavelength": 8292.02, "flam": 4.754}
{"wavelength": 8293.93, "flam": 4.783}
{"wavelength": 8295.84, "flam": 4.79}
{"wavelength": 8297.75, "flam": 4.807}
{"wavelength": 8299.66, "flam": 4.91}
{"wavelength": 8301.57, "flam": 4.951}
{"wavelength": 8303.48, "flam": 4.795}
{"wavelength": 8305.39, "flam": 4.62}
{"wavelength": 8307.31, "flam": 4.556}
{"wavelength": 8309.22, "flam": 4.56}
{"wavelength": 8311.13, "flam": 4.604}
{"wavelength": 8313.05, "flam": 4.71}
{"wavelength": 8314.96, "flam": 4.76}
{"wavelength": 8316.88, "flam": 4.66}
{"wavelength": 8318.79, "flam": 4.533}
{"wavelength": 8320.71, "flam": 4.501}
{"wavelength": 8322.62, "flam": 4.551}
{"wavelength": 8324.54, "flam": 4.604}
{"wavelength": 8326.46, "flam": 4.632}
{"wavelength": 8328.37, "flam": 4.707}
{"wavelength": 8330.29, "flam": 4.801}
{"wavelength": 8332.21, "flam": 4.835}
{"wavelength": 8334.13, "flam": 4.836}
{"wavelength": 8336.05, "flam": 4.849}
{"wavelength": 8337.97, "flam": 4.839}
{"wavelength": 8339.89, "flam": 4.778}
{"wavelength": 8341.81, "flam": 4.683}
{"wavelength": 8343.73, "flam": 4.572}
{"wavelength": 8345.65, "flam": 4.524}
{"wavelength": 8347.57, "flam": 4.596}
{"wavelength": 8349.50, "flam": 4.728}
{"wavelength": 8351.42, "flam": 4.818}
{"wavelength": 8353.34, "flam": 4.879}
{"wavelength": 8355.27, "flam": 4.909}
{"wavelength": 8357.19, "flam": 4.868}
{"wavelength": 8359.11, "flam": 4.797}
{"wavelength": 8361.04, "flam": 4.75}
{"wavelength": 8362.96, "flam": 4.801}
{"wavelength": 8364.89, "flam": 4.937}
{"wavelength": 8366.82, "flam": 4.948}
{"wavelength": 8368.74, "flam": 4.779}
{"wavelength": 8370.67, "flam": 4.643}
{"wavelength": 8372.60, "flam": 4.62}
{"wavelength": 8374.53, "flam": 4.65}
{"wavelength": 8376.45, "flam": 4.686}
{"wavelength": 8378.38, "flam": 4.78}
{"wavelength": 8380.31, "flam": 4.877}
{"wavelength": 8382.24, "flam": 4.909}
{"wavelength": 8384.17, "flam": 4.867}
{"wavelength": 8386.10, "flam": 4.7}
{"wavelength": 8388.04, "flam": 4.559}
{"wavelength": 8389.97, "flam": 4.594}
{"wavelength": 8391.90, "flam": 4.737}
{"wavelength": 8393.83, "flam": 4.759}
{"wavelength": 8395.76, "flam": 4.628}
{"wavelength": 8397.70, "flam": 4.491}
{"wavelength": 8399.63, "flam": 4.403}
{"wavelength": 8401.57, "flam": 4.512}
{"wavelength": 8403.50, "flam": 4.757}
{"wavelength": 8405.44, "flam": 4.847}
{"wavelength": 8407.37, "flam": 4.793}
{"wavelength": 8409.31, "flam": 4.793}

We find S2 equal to 4.66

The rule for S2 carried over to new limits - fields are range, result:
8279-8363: 4.73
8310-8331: 4.64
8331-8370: 4.79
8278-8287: 4.79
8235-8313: 4.68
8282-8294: 4.77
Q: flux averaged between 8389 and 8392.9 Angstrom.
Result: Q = 4.67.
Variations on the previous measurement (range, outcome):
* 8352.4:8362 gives 4.84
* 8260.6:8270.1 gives 4.63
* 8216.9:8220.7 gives 4.66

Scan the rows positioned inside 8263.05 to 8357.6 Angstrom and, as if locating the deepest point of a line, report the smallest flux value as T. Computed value 4.501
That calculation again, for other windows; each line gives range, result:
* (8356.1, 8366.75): 4.75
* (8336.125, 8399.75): 4.403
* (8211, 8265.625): 4.445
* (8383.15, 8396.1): 4.559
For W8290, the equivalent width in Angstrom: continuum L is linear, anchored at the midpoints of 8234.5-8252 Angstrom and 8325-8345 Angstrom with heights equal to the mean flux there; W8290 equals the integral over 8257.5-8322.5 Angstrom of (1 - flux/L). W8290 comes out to -0.4 Angstrom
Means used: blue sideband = 4.58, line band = 4.7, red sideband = 4.75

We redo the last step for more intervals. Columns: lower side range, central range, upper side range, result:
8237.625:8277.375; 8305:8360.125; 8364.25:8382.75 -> 0.3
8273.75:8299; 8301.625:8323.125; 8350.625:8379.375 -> 0.6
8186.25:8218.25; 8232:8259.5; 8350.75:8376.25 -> -0.1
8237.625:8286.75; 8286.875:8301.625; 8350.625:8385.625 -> -0.2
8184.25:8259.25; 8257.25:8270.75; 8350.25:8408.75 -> 0.0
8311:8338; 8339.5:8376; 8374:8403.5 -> -0.5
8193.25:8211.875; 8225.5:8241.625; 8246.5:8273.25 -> -0.4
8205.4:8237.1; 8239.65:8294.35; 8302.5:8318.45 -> -0.1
